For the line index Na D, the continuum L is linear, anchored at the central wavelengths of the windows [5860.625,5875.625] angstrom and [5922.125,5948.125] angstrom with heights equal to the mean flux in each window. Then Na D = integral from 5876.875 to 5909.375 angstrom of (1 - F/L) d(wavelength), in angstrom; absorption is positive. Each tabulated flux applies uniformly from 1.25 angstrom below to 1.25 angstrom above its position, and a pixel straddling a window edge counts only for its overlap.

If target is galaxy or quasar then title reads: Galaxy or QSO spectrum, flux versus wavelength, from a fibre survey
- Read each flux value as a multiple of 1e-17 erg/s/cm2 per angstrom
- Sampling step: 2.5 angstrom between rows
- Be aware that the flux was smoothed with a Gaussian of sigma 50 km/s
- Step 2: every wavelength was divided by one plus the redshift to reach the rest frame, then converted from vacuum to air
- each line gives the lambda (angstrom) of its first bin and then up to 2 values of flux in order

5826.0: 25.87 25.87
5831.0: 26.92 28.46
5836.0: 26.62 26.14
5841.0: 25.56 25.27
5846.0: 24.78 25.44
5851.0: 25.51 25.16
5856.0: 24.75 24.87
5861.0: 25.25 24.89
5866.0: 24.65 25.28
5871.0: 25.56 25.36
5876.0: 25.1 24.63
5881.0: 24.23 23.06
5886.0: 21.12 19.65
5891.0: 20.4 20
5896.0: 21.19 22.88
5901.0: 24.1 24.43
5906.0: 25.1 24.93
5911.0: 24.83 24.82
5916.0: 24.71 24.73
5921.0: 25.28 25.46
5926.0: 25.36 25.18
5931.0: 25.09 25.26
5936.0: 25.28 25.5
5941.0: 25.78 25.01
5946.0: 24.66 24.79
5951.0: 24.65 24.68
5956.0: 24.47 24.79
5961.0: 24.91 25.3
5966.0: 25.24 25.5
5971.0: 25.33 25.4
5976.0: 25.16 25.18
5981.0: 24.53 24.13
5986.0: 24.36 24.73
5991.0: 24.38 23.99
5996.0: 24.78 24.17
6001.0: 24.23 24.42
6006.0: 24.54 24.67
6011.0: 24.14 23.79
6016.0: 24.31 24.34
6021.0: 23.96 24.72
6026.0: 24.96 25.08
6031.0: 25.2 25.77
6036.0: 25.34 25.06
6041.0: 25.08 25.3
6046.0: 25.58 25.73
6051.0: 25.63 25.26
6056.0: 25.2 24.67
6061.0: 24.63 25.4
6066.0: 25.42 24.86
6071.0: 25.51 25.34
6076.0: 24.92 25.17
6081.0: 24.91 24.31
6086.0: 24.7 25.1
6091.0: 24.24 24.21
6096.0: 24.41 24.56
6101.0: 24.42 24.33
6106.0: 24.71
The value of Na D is 3.1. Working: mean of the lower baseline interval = 25.2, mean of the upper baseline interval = 25.2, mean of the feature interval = 22.7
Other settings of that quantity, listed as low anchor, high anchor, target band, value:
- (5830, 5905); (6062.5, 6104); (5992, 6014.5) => 0.31 angstrom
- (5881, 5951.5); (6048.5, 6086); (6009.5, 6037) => 0.12 angstrom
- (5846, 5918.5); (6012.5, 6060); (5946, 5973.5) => -0.51 angstrom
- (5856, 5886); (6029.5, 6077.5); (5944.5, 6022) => 1.21 angstrom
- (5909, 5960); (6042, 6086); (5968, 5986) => 0.07 angstrom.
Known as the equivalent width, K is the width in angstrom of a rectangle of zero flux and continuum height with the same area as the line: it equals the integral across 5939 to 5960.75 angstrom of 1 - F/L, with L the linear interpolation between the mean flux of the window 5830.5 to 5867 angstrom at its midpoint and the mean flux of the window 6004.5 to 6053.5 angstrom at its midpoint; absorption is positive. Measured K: 0.3 angstrom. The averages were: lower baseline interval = 25.6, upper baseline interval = 24.9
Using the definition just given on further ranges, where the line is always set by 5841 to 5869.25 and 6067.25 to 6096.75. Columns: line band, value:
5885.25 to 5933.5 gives 2.5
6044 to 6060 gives -0.3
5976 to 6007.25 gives 0.6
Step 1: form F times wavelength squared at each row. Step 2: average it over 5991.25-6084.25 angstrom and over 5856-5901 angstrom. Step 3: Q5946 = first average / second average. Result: 1.1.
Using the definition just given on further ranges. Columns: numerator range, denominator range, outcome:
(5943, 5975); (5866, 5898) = 1.11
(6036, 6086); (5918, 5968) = 1.04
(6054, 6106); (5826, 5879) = 1.05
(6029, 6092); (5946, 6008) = 1.04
